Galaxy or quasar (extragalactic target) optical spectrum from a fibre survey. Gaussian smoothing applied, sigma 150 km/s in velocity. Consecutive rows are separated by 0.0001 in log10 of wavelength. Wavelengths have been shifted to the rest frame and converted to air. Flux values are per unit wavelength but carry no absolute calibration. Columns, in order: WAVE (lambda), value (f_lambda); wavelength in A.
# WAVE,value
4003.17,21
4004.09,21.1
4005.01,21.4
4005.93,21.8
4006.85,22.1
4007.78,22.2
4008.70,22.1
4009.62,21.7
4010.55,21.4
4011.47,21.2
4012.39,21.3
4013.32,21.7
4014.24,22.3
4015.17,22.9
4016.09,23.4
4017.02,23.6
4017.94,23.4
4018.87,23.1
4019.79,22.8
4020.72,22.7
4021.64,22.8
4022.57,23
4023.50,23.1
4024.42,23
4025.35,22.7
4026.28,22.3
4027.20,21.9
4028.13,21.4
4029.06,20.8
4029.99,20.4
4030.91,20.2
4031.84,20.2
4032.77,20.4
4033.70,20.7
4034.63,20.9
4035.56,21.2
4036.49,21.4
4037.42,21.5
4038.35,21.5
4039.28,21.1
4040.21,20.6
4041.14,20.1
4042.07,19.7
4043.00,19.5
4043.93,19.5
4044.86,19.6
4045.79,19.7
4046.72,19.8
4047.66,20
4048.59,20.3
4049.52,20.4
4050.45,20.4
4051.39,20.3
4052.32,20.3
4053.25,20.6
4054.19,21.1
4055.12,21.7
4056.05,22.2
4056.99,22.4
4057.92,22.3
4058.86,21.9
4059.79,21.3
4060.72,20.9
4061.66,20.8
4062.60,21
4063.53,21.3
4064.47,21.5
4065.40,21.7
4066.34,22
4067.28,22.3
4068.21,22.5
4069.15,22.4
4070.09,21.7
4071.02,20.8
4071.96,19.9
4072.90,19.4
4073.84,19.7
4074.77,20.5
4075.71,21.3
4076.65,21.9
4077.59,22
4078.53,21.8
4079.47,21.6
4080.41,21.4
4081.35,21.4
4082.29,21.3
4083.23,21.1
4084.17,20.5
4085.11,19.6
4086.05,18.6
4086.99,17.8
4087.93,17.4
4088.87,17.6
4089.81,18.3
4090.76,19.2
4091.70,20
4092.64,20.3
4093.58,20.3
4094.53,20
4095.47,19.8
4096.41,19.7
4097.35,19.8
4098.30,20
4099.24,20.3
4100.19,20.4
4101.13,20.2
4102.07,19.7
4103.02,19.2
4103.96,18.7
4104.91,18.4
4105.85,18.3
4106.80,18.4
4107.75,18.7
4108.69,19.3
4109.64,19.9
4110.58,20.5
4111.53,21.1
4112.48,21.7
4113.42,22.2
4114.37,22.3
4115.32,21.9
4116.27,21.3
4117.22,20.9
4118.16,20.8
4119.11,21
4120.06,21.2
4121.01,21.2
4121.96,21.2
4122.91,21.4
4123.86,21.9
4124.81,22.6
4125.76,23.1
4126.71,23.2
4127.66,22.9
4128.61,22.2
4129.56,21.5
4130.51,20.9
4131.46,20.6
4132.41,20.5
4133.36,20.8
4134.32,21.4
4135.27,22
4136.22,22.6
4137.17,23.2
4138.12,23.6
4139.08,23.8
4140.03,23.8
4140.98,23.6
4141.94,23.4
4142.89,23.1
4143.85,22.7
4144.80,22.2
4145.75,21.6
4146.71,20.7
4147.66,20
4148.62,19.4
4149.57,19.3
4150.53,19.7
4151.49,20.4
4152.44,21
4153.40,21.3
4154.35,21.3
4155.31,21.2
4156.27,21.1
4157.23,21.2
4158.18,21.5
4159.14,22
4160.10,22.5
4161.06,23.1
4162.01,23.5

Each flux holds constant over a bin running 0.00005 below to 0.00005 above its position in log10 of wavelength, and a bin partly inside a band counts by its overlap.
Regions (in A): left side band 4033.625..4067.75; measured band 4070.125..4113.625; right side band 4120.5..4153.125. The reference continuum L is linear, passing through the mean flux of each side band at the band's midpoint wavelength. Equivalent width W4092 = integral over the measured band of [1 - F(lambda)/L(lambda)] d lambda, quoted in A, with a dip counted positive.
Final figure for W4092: 2.7 A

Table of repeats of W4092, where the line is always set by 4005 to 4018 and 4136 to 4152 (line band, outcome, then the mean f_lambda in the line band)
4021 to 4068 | 2.07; 21.1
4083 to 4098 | 1.82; 19.4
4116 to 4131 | 0.18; 21.7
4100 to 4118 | 1.49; 20.2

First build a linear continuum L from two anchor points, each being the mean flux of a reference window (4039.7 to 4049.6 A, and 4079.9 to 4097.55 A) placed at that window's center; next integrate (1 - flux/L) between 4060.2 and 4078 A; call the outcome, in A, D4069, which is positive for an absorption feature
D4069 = -1.3 A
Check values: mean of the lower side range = 19.9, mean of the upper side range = 19.7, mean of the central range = 21.2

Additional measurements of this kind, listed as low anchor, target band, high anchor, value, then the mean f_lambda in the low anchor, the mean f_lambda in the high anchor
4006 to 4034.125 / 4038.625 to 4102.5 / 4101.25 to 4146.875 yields 3.5 A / 22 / 21.4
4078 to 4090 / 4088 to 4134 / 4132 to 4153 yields 0.6 A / 19.9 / 21.8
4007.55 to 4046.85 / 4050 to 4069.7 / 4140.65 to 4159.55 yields 0.0 A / 21.5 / 21.3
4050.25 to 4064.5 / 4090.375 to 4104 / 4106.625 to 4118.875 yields 0.7 A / 21.2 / 20.8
